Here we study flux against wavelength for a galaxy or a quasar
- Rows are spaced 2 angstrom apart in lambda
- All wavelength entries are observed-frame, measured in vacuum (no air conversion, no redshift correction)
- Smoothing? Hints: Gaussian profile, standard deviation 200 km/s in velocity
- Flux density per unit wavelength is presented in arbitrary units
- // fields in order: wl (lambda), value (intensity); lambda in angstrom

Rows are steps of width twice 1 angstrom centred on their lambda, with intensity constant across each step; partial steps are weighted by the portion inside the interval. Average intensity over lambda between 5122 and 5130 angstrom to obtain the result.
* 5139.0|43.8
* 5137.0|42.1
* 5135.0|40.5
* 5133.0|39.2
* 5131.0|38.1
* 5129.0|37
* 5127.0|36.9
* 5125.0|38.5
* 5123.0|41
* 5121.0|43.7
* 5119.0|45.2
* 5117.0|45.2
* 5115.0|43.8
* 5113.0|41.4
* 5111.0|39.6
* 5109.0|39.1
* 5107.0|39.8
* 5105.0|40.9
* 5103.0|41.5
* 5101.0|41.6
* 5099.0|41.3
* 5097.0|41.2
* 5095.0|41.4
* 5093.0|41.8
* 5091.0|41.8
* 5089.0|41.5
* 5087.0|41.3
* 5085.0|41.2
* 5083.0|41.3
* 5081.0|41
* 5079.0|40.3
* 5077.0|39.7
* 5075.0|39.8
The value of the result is 38.4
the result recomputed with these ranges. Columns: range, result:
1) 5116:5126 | 42.7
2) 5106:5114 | 40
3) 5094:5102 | 41.4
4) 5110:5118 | 42.5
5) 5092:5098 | 41.5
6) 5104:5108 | 40.3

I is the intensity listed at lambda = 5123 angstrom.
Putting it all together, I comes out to 41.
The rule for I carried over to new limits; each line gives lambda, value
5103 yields 41.5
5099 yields 41.3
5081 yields 41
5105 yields 40.9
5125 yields 38.5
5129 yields 37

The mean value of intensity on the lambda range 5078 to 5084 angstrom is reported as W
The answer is 40.9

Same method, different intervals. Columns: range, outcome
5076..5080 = 40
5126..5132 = 37.3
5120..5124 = 42.4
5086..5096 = 41.6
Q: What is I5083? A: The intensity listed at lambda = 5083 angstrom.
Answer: 41.3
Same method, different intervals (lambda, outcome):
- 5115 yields 43.8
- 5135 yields 40.5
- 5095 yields 41.4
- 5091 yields 41.8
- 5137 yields 42.1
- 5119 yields 45.2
